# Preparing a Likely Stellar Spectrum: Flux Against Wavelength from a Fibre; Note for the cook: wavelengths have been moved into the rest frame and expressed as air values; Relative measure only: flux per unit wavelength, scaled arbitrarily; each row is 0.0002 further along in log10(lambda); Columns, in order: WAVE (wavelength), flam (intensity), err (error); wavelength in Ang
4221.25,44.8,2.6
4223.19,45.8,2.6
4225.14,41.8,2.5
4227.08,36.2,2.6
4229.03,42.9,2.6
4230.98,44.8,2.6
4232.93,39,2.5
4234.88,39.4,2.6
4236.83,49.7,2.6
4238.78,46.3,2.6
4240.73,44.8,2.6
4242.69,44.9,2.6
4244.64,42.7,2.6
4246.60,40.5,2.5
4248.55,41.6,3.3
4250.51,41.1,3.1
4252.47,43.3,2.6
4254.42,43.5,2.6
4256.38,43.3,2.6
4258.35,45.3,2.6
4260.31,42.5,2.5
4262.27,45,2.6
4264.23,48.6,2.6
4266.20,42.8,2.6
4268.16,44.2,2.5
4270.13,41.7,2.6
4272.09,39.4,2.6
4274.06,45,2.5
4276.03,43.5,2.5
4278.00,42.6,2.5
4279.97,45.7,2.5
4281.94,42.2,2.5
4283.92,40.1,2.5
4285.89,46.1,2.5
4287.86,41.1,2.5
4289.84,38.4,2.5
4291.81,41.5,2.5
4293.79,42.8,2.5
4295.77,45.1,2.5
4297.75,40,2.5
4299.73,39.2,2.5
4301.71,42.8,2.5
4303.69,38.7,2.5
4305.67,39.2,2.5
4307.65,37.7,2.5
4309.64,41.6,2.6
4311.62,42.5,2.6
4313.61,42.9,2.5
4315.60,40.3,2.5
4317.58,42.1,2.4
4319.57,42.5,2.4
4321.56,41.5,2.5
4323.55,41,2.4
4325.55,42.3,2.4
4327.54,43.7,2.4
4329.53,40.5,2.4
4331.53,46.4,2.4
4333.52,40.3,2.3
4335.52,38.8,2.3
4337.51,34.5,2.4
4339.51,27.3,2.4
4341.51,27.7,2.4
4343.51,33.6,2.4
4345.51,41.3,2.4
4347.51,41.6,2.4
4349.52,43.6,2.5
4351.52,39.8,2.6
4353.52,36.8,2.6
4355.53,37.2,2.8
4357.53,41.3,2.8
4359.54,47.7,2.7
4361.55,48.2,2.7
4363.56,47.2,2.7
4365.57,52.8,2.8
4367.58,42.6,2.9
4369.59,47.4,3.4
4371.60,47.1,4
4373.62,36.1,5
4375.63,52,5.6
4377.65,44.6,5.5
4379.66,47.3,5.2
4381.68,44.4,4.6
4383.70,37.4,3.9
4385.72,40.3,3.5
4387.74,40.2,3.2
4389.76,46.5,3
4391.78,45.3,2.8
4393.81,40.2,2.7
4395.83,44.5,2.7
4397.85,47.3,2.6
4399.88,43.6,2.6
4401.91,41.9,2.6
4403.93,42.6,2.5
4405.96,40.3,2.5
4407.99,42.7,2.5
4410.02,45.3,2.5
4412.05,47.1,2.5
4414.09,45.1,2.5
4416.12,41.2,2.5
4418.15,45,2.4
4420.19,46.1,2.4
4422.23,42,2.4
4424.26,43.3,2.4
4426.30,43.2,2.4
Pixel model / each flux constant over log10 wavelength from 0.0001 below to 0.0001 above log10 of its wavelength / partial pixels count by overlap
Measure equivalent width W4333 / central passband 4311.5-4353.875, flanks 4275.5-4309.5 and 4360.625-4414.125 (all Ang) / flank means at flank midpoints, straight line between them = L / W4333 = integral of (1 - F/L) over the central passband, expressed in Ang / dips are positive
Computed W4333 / 3.1 Ang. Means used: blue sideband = 41.5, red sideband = 44.4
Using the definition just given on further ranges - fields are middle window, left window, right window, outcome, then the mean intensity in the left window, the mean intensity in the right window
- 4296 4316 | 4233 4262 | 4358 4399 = 1.5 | 43.4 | 44.9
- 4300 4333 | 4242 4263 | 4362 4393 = 1.8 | 43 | 44.8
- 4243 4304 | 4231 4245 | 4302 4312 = -1.1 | 43.9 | 40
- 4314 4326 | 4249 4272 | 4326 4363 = -0.3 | 43.5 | 39.6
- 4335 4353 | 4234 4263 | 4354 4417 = 3.1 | 43.6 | 44.1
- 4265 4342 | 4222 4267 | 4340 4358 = -1.6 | 43.3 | 37.7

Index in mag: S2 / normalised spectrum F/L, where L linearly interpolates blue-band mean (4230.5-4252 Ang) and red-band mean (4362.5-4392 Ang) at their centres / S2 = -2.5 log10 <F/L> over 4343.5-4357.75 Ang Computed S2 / 0.12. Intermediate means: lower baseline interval 43.1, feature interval 39.7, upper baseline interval 44.7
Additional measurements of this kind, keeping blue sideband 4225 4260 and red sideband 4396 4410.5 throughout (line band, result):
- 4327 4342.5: 0.161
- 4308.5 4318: 0.033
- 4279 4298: 0.016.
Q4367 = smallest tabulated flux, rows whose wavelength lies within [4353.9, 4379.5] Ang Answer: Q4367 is 36.1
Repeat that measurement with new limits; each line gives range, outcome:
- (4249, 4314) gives 37.7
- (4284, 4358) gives 27.3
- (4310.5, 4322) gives 40.3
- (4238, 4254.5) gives 40.5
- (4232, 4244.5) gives 39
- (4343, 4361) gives 33.6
